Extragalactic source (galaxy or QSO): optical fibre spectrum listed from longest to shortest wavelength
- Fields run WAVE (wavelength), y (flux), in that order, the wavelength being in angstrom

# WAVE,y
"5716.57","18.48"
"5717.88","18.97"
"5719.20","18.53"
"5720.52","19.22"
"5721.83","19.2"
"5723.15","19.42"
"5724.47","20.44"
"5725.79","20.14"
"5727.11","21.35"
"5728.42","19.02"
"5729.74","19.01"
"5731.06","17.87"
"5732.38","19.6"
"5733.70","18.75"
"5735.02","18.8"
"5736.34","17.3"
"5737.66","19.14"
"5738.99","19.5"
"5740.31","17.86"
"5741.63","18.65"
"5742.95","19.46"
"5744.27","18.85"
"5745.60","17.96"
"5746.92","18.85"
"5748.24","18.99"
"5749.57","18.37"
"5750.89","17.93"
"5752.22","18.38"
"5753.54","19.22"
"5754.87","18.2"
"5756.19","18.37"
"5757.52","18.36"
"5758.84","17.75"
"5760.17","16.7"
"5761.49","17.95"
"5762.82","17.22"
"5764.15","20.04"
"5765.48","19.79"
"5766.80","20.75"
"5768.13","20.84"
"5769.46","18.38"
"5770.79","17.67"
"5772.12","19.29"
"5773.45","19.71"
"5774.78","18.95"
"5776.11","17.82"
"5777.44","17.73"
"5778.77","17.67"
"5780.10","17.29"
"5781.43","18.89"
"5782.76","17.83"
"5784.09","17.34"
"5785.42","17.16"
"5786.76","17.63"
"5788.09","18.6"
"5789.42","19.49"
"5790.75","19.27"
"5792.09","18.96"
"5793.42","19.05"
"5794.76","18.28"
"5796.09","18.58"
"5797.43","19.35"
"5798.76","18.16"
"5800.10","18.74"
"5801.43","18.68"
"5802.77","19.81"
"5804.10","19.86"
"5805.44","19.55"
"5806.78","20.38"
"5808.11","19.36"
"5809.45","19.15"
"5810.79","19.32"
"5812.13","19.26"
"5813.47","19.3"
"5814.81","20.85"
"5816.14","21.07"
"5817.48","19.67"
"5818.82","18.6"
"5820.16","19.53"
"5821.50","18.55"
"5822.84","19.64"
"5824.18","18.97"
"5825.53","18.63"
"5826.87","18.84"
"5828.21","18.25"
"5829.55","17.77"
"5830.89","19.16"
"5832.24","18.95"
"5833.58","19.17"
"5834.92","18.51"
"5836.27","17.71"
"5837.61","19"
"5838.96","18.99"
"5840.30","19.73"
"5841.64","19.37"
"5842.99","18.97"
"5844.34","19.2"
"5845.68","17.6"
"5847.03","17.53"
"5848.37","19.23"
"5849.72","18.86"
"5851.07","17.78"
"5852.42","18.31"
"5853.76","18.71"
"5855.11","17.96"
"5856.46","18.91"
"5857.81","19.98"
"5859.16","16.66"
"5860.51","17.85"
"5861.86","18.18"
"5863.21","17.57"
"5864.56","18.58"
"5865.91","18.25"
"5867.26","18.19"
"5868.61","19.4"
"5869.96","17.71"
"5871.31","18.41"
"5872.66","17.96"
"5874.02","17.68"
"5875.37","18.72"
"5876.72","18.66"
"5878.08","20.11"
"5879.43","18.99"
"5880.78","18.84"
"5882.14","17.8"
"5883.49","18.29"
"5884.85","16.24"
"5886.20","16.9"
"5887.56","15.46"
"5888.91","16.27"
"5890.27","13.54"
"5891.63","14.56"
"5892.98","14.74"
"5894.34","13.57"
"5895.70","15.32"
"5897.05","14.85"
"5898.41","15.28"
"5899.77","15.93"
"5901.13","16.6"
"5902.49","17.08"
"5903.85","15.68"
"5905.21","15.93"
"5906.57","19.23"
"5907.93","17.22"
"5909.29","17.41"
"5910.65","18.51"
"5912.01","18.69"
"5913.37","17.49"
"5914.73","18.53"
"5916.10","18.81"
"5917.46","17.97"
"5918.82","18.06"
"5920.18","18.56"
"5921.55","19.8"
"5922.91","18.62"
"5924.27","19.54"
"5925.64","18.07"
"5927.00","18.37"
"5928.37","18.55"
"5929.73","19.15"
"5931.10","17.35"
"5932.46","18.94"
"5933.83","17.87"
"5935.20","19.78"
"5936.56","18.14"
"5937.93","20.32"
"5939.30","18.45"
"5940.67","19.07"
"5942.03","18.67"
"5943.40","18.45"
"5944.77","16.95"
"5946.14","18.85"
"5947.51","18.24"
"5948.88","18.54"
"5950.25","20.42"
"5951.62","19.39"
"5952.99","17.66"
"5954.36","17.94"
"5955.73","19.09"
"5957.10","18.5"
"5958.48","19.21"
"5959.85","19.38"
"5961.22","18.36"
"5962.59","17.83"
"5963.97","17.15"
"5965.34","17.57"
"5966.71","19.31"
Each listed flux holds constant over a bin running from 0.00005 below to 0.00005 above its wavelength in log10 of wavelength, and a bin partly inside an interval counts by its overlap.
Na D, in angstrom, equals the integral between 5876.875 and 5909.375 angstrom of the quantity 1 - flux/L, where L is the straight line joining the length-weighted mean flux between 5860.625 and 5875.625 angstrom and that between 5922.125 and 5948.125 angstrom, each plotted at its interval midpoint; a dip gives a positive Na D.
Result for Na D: 3.3 angstrom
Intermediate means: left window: 18.2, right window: 18.6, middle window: 16.5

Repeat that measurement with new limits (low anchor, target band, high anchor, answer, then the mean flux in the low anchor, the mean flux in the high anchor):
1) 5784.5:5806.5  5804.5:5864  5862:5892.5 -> -1.99 angstrom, 18.8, 17.6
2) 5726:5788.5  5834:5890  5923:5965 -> 1.06 angstrom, 18.6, 18.6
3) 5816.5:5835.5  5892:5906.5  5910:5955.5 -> 2.38 angstrom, 18.9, 18.6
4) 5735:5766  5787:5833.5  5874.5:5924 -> -3.09 angstrom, 18.5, 17.2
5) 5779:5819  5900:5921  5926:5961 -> 1.18 angstrom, 19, 18.7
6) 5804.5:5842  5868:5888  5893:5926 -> -0.12 angstrom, 19.2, 17.3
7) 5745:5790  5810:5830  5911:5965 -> -0.81 angstrom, 18.4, 18.6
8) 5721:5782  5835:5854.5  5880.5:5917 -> -1.39 angstrom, 18.8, 16.6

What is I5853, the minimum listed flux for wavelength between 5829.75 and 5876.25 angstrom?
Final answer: 16.66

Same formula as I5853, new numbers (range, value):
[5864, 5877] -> 17.68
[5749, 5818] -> 16.7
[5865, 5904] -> 13.54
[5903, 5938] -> 15.68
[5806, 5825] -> 18.55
